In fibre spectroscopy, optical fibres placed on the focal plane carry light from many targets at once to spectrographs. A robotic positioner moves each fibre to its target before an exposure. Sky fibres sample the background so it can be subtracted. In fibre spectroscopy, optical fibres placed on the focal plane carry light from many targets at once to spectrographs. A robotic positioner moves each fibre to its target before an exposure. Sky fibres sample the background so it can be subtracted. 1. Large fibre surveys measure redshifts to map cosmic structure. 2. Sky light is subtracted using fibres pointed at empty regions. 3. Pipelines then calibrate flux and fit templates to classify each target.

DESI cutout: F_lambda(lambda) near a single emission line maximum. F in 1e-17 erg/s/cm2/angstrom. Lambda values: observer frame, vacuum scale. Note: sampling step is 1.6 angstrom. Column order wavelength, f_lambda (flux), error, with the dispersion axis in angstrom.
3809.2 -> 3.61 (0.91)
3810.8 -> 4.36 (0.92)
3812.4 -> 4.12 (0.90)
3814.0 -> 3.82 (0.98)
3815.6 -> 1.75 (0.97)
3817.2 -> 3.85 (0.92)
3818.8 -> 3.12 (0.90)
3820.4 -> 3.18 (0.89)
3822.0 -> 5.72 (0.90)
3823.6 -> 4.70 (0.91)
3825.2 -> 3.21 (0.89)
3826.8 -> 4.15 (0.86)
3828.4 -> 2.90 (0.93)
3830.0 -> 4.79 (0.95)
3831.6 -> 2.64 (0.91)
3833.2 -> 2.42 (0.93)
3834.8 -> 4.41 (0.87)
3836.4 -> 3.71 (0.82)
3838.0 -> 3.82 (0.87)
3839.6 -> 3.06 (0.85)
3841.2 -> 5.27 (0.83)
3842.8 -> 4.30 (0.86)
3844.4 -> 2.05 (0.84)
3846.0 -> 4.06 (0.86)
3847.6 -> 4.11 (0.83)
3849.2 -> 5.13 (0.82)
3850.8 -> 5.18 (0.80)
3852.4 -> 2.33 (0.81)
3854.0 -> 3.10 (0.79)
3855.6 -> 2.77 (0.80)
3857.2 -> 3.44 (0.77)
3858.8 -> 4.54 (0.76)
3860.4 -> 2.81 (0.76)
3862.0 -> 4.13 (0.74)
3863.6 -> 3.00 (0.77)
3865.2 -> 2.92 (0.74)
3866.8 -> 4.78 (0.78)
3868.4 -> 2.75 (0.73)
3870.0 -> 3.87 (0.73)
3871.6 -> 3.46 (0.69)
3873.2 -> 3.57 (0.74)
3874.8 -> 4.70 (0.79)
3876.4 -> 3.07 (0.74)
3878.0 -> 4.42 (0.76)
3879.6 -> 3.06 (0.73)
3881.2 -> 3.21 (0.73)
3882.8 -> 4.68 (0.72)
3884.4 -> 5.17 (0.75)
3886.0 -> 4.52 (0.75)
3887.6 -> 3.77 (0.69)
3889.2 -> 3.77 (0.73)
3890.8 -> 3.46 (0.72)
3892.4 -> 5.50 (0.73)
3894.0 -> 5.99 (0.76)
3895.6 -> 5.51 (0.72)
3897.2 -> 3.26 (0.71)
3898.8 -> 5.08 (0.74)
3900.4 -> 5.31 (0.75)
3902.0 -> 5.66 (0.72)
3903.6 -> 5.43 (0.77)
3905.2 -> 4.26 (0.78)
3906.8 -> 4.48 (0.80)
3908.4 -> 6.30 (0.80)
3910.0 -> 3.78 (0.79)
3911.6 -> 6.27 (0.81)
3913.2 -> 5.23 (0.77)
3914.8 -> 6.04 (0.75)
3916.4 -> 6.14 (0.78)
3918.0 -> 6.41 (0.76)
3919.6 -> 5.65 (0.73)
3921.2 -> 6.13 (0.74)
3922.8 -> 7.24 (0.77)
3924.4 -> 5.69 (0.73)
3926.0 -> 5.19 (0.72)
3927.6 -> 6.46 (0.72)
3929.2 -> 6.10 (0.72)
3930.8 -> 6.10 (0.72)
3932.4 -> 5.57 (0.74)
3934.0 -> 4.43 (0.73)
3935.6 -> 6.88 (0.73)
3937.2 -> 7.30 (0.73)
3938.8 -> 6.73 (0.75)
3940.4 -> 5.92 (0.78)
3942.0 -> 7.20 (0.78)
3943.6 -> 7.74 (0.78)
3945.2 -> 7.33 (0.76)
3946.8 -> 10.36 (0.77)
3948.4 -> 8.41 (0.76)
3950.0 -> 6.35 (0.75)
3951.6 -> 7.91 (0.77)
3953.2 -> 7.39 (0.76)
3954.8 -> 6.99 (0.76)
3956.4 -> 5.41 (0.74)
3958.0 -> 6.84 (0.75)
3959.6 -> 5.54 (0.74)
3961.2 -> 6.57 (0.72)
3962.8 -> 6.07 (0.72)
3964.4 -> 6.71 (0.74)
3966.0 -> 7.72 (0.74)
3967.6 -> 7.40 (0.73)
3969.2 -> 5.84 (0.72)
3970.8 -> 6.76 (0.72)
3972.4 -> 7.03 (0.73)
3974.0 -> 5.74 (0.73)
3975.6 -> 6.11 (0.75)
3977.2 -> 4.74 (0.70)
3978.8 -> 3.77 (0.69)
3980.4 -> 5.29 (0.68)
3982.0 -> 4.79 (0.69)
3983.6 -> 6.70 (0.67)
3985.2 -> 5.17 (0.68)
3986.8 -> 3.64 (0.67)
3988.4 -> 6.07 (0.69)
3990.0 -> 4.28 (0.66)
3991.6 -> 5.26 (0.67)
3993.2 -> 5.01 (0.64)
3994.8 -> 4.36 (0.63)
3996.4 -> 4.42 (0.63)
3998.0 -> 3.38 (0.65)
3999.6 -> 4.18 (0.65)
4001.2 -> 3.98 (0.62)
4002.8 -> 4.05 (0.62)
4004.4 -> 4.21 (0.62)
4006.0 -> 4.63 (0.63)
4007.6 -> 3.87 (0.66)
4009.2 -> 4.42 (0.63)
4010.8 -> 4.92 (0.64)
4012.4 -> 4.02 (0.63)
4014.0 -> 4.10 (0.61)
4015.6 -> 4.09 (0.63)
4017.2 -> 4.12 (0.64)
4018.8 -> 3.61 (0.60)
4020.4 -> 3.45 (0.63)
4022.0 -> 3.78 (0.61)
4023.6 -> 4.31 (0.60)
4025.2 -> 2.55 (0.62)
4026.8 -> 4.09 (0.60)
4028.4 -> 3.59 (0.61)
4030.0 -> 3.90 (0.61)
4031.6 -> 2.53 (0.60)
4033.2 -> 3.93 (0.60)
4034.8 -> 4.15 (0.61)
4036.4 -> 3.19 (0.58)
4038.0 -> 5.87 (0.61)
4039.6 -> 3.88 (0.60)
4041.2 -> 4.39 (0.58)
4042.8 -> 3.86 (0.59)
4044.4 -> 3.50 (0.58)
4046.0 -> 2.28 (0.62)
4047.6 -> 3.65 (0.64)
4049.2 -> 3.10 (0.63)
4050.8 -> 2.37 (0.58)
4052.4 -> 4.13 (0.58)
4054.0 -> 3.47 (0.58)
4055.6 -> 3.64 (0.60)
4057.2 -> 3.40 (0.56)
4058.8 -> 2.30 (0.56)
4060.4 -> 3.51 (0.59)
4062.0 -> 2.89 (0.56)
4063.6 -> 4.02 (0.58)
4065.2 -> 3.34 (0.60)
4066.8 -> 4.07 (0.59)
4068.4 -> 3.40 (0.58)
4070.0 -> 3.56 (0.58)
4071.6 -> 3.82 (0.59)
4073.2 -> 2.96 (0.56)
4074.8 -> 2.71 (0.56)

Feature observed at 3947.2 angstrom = C IV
